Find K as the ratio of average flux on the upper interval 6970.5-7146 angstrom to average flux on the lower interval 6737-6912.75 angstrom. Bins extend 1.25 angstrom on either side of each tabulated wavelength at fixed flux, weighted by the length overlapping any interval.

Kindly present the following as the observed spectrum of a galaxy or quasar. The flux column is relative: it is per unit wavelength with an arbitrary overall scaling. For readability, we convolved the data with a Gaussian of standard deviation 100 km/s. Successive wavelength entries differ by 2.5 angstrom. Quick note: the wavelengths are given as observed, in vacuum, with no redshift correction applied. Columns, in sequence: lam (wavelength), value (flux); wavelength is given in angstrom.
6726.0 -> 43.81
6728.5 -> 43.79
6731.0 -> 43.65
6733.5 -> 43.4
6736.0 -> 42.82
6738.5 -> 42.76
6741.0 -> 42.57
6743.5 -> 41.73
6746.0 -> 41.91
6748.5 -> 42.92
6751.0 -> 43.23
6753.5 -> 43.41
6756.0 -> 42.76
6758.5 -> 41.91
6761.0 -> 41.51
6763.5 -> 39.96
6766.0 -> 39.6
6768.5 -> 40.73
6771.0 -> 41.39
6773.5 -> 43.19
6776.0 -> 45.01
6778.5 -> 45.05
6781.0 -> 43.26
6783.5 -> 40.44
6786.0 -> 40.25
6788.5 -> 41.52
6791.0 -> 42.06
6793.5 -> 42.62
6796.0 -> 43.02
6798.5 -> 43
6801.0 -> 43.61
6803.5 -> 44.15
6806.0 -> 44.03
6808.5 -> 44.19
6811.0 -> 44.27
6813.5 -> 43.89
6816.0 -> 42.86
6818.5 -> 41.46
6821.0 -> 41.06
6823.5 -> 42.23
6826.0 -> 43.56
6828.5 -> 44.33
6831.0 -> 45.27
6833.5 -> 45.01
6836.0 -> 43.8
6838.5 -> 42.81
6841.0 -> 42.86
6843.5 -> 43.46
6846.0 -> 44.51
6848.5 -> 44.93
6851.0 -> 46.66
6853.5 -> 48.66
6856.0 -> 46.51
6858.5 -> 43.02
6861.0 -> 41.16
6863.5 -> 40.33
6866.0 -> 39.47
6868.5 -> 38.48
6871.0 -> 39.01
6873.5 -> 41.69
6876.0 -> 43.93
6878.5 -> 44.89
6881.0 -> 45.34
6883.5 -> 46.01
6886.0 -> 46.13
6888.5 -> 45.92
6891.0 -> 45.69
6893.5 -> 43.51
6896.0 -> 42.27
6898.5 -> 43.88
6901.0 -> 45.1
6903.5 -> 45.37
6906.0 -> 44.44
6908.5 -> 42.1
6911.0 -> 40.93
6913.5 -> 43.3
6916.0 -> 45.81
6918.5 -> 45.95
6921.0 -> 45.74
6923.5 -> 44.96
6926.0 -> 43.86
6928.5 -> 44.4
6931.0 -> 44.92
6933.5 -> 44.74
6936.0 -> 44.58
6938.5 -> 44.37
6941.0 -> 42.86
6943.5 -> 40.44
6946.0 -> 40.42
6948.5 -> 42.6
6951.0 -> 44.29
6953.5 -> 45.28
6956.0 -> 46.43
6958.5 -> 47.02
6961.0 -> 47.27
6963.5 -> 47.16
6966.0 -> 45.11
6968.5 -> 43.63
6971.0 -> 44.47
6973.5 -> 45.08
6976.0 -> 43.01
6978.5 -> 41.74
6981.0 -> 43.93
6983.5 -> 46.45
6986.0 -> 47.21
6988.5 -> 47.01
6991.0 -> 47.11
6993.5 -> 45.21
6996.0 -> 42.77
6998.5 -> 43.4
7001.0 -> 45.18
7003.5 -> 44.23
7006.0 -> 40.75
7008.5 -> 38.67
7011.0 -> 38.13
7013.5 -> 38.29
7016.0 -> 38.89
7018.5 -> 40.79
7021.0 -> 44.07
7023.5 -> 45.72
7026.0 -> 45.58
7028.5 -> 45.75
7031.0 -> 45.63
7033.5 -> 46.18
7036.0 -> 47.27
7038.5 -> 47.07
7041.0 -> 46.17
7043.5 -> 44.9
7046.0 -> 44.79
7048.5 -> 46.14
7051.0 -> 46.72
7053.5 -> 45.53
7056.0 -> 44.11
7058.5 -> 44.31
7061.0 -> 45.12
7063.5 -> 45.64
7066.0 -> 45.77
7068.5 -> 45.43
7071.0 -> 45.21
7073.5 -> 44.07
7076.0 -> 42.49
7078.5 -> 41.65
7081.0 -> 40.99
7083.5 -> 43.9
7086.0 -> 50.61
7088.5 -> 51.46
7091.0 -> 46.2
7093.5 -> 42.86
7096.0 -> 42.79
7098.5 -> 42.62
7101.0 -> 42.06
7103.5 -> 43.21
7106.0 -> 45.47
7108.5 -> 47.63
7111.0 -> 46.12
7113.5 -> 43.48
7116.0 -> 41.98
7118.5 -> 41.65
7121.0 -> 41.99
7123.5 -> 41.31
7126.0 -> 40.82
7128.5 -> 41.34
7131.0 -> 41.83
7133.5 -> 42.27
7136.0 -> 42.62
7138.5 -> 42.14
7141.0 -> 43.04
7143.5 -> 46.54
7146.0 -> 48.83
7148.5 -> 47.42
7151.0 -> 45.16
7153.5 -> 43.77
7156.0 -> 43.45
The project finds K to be 1.0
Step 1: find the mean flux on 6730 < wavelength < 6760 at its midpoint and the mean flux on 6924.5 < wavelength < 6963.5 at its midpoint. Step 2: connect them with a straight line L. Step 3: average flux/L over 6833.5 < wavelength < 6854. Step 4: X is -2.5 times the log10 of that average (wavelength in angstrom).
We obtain -0.03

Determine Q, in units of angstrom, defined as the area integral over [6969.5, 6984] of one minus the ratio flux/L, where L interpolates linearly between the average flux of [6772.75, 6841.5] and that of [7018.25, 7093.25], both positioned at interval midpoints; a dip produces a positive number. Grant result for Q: 0.2 angstrom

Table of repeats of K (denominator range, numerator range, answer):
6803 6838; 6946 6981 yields 1.03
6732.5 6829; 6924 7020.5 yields 1.03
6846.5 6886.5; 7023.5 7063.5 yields 1.05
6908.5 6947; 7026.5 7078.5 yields 1.04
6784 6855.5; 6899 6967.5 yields 1.02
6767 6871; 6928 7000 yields 1.04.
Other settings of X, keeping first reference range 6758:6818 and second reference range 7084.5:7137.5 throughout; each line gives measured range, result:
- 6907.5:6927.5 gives -0.03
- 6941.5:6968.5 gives -0.03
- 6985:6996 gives -0.07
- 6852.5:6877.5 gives 0.02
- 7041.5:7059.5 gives -0.04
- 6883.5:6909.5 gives -0.04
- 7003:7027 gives 0.05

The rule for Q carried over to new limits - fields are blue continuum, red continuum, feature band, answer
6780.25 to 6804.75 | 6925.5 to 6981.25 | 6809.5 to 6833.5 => -0.3 angstrom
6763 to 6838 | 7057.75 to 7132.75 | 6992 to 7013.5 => 0.7 angstrom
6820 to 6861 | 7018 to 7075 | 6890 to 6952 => 1.1 angstrom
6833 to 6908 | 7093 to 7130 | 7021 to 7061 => -2.2 angstrom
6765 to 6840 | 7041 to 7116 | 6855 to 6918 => 0.2 angstrom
